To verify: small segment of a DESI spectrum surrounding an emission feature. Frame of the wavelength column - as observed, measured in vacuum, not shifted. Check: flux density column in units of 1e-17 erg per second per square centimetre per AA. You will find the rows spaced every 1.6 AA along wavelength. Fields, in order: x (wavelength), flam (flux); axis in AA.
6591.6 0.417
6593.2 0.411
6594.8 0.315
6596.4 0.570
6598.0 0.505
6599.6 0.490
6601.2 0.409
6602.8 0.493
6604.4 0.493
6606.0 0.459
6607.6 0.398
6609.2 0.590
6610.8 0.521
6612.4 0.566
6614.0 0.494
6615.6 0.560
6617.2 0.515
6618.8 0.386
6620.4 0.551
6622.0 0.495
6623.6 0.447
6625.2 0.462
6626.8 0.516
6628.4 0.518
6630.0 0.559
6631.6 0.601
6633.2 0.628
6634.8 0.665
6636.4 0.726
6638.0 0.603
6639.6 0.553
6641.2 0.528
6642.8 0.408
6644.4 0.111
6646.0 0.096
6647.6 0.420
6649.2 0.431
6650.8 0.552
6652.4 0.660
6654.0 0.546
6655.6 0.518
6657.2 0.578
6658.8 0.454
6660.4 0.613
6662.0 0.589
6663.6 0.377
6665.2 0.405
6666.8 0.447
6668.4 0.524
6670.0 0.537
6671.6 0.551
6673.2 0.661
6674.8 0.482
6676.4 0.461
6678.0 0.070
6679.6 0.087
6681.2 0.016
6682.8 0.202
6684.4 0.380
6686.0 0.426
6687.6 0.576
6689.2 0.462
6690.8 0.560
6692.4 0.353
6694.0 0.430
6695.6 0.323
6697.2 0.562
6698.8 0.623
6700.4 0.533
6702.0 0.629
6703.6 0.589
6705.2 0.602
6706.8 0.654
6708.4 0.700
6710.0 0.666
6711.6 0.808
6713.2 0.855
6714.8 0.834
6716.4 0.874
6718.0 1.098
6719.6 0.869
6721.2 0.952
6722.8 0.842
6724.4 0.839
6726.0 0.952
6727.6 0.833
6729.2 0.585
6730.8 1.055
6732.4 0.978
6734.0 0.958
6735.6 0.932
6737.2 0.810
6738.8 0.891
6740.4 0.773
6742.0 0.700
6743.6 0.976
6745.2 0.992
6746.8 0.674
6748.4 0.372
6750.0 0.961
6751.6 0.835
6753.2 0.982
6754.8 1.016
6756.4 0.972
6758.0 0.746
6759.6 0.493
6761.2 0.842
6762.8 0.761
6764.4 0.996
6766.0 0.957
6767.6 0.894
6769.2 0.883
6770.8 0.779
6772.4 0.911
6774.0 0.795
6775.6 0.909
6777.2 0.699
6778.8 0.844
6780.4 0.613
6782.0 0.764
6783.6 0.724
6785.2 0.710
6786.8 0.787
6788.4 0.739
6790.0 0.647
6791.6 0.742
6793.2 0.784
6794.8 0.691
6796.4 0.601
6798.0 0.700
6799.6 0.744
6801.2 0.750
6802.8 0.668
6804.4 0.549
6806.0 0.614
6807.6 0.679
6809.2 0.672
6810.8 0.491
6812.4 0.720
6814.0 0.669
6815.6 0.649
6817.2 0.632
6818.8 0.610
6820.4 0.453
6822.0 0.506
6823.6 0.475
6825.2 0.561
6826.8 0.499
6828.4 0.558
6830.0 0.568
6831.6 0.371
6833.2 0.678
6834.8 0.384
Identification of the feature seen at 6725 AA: C IV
